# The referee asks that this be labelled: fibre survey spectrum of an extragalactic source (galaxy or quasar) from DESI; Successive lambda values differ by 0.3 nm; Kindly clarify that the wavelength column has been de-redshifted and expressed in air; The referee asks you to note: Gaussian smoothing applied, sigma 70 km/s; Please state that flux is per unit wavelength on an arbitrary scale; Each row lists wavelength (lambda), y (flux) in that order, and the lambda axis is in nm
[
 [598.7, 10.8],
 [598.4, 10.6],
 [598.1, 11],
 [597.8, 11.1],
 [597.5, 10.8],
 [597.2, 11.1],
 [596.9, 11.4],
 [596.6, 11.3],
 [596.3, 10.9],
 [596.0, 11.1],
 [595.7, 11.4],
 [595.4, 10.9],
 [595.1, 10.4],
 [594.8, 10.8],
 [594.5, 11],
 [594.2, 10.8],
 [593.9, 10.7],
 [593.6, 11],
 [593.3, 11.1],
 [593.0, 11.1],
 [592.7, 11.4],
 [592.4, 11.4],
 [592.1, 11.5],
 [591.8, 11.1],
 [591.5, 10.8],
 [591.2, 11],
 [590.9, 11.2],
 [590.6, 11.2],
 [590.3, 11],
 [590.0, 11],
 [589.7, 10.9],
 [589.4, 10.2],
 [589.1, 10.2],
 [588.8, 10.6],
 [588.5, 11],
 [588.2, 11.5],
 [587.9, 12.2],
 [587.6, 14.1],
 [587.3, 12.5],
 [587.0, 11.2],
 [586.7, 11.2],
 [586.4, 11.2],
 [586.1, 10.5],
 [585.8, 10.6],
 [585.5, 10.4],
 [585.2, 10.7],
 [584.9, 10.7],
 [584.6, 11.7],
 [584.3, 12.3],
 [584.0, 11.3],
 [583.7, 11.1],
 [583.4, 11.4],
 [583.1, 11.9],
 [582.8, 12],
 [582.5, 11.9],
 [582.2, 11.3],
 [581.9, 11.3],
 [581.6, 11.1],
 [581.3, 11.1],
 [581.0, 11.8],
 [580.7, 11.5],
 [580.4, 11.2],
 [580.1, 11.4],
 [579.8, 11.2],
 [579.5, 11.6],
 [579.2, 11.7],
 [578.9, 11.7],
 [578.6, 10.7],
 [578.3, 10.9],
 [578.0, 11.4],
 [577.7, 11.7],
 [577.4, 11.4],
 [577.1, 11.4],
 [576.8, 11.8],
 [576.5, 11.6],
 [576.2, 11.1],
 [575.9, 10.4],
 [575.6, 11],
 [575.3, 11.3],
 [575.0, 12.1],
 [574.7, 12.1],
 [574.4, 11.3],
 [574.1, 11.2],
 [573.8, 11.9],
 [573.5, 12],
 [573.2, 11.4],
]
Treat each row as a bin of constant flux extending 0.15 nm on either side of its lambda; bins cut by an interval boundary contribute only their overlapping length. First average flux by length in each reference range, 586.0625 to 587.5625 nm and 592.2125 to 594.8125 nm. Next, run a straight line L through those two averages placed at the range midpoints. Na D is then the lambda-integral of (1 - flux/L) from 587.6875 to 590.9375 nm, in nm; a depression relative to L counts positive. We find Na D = 0.10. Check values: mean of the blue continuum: 11.6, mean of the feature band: 11.1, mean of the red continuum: 11.1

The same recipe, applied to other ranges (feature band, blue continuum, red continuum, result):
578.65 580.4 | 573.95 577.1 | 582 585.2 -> 0.00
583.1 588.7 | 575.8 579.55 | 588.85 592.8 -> -0.16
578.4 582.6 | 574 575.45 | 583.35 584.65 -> 0.07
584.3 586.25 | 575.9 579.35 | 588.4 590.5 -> 0.01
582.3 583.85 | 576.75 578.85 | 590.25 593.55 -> -0.05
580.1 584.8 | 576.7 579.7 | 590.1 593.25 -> -0.07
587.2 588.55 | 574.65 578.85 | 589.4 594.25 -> -0.15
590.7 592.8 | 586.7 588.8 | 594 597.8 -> 0.05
